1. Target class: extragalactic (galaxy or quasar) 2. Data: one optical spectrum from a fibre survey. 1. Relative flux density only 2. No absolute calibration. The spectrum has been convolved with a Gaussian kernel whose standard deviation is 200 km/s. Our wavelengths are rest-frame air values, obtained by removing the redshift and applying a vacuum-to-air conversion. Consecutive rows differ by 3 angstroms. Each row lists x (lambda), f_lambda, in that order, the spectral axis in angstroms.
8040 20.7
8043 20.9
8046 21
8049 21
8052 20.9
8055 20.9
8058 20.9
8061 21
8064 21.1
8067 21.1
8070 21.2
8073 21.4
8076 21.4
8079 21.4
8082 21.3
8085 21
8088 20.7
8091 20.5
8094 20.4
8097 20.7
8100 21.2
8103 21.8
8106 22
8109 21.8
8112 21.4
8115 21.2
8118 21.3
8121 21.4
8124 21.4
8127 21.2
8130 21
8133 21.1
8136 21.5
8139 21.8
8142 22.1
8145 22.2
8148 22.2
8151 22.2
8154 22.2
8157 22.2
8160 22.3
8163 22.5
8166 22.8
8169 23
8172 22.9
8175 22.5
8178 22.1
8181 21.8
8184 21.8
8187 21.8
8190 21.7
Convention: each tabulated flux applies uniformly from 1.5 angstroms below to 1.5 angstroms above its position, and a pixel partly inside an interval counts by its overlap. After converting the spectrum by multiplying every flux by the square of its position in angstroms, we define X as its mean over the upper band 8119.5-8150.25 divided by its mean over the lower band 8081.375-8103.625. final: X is 1.04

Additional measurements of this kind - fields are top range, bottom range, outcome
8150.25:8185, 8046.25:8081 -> 1.09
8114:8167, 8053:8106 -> 1.05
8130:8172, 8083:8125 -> 1.06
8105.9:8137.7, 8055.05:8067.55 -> 1.03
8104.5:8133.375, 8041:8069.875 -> 1.04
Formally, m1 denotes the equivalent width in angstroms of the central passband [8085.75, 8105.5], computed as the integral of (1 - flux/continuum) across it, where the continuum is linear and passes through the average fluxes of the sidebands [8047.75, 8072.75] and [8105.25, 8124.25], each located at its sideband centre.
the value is 0.4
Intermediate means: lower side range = 21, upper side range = 21.5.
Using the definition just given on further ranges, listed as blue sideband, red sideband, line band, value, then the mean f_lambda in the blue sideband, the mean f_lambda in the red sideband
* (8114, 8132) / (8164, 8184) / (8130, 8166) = -0.28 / 21.2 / 22.5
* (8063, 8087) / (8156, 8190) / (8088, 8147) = 0.93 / 21.2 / 22.3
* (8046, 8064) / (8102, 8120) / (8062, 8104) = 0.37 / 21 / 21.6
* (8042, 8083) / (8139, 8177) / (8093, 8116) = 0.36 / 21.1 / 22.4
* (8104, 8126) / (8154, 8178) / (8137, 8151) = 0.02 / 21.5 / 22.5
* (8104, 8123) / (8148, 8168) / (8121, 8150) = 0.44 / 21.5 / 22.4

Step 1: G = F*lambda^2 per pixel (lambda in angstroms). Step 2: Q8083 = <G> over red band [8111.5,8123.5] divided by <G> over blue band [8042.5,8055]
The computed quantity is 1.0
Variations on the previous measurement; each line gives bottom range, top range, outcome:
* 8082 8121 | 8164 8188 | 1.07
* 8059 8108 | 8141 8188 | 1.08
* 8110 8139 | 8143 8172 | 1.06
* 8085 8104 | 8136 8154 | 1.07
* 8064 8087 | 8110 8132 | 1.01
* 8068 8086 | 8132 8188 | 1.06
